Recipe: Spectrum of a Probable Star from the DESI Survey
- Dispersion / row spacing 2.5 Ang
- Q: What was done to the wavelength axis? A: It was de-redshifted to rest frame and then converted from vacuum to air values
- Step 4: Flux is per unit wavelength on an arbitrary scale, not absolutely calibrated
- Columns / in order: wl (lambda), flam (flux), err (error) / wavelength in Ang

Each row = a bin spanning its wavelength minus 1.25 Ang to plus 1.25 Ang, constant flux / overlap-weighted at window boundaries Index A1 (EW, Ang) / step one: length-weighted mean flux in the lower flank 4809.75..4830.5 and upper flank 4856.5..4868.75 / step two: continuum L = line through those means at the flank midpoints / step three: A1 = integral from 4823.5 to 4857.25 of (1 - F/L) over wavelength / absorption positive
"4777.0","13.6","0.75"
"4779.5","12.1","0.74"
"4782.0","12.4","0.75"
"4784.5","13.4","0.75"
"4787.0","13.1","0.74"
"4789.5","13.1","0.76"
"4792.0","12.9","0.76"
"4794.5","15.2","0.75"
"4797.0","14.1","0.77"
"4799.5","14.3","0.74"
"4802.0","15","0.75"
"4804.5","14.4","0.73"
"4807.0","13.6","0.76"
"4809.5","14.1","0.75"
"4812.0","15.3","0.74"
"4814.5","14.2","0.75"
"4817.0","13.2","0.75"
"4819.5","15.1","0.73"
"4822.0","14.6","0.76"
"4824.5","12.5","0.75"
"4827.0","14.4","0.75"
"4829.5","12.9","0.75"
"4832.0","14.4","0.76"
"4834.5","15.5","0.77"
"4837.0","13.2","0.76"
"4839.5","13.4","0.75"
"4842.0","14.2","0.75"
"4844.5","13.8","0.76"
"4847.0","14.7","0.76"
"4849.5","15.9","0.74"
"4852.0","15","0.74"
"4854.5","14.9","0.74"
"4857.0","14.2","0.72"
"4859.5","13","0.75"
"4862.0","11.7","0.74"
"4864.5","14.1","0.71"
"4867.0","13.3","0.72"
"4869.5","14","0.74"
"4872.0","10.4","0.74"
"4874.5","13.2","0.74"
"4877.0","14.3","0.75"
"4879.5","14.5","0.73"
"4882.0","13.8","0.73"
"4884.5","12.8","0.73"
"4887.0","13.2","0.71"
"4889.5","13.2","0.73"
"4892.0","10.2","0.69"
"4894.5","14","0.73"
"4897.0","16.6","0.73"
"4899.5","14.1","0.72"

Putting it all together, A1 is -1.4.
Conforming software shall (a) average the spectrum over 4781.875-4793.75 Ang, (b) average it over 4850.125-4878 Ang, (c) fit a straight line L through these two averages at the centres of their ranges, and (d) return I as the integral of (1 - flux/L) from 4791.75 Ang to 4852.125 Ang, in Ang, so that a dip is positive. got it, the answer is -4.3 Ang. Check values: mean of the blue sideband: 13.1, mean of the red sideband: 13.5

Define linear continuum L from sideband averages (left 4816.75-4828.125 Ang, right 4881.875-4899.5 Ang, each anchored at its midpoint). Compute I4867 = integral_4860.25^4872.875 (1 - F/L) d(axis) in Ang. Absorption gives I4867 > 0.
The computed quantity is 0.8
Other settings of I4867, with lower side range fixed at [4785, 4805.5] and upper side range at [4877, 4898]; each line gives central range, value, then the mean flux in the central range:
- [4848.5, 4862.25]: -0.6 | 14.3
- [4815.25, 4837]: -0.3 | 14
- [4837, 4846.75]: 0.0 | 13.8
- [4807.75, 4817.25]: -0.3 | 14.3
